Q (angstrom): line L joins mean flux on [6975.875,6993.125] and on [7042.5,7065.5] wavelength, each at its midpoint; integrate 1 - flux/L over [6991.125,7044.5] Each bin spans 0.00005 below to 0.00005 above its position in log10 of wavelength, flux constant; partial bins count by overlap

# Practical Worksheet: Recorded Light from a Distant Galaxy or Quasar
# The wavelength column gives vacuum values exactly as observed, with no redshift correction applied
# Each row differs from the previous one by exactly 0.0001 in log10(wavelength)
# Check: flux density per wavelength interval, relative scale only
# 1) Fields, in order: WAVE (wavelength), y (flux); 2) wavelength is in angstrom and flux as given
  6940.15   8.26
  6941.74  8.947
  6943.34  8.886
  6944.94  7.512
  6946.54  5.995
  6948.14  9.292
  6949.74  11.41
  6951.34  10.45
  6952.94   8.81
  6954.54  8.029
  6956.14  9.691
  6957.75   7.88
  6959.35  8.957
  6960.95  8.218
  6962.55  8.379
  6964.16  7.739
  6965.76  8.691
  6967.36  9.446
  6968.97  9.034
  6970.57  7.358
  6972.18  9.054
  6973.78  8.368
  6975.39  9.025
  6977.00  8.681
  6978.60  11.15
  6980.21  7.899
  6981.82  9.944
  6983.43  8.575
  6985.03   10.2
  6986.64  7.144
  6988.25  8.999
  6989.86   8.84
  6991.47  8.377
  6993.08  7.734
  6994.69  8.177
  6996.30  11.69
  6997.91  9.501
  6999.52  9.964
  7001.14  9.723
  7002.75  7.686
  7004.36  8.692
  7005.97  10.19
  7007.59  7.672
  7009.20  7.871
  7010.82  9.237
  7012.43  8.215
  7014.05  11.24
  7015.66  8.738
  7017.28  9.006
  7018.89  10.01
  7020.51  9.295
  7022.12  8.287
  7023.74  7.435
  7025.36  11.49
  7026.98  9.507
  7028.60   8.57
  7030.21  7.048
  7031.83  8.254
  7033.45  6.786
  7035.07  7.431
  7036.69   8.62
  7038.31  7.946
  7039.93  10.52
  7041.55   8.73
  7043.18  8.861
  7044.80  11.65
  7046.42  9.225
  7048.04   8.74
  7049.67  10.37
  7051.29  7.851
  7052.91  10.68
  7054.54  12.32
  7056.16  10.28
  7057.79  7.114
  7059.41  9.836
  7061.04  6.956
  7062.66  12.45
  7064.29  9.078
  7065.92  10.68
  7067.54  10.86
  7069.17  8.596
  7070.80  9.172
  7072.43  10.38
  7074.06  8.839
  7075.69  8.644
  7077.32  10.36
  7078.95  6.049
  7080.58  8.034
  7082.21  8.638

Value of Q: 2.2 angstrom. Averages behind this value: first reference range 8.92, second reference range 9.69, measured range 8.89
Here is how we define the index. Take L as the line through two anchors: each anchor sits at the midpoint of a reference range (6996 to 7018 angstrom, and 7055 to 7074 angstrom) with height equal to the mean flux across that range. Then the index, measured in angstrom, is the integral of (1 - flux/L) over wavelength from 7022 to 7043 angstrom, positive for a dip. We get 1.9 angstrom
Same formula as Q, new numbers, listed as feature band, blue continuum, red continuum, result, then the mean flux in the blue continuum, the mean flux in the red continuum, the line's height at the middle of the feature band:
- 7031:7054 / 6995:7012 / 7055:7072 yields 1.0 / 9.17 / 9.58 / 9.44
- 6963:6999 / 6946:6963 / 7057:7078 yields 0.5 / 8.88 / 9.46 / 9.02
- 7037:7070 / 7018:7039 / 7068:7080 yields -3.4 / 8.52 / 8.9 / 8.73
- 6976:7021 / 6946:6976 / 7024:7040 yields -2.5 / 8.75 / 8.49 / 8.61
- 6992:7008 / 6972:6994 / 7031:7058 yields -0.3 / 8.85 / 9.18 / 8.94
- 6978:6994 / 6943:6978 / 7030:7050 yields -0.2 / 8.69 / 8.79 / 8.72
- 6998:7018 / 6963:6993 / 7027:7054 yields -0.5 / 8.78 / 8.89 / 8.83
